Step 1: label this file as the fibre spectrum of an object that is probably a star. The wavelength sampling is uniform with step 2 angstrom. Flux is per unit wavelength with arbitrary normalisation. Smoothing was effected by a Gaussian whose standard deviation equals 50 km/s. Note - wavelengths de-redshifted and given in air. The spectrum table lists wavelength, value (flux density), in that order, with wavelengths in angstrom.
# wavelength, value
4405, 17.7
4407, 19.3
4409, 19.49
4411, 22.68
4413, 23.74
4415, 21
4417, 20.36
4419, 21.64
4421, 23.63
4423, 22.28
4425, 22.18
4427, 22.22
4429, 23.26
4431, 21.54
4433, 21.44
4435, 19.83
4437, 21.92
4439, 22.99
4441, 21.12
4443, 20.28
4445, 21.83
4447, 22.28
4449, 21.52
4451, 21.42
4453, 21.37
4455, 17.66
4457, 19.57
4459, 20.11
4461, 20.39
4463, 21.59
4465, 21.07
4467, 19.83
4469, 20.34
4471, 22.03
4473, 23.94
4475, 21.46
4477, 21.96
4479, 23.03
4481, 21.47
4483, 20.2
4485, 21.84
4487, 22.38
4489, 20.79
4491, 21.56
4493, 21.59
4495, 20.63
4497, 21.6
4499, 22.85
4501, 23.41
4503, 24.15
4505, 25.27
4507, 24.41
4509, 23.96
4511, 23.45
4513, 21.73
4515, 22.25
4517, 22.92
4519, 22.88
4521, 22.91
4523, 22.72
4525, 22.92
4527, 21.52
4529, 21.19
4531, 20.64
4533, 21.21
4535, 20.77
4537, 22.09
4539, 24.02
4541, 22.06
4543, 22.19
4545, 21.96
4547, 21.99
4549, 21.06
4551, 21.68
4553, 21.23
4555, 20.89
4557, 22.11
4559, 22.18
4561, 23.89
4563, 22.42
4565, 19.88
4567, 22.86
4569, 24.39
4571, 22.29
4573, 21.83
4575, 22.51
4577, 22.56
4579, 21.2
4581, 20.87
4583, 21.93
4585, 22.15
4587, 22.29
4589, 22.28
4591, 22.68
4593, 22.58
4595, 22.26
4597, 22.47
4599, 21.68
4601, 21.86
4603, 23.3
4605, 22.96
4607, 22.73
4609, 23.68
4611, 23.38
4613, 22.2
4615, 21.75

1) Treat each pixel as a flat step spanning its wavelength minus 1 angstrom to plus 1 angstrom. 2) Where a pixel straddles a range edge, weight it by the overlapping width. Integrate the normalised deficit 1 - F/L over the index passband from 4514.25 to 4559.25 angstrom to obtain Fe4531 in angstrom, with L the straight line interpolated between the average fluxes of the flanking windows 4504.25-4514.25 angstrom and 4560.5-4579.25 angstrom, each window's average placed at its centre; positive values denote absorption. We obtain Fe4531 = 2.2 angstrom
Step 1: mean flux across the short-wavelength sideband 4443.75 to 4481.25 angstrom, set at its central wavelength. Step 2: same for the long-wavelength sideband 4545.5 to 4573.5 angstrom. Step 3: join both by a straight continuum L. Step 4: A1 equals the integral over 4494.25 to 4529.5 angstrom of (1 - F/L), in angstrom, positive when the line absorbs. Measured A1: -2.0 angstrom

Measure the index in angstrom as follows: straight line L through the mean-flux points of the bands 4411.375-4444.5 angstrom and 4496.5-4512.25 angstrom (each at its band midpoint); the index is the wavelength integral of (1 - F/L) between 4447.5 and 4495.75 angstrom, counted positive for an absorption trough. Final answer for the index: 3.6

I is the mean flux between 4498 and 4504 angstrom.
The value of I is 23.5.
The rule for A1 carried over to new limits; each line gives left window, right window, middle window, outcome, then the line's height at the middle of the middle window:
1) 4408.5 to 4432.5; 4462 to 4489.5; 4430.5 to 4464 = 1.3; 21.8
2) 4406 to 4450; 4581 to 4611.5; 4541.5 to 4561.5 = 0.4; 22.3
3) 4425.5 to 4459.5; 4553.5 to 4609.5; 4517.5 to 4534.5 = -0.1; 21.9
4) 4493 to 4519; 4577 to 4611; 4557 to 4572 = 0.0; 22.6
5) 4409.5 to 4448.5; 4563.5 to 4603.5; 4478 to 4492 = 0.2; 22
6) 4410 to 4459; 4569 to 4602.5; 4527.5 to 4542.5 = 0.2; 22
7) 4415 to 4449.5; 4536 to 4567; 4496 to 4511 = -1.2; 21.9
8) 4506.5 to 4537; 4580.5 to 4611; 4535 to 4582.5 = 0.7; 22.4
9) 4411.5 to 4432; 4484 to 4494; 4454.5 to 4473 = 1.1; 21.8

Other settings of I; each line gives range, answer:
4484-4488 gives 22.1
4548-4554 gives 21.3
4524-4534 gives 21.5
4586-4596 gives 22.4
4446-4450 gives 21.9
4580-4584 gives 21.4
